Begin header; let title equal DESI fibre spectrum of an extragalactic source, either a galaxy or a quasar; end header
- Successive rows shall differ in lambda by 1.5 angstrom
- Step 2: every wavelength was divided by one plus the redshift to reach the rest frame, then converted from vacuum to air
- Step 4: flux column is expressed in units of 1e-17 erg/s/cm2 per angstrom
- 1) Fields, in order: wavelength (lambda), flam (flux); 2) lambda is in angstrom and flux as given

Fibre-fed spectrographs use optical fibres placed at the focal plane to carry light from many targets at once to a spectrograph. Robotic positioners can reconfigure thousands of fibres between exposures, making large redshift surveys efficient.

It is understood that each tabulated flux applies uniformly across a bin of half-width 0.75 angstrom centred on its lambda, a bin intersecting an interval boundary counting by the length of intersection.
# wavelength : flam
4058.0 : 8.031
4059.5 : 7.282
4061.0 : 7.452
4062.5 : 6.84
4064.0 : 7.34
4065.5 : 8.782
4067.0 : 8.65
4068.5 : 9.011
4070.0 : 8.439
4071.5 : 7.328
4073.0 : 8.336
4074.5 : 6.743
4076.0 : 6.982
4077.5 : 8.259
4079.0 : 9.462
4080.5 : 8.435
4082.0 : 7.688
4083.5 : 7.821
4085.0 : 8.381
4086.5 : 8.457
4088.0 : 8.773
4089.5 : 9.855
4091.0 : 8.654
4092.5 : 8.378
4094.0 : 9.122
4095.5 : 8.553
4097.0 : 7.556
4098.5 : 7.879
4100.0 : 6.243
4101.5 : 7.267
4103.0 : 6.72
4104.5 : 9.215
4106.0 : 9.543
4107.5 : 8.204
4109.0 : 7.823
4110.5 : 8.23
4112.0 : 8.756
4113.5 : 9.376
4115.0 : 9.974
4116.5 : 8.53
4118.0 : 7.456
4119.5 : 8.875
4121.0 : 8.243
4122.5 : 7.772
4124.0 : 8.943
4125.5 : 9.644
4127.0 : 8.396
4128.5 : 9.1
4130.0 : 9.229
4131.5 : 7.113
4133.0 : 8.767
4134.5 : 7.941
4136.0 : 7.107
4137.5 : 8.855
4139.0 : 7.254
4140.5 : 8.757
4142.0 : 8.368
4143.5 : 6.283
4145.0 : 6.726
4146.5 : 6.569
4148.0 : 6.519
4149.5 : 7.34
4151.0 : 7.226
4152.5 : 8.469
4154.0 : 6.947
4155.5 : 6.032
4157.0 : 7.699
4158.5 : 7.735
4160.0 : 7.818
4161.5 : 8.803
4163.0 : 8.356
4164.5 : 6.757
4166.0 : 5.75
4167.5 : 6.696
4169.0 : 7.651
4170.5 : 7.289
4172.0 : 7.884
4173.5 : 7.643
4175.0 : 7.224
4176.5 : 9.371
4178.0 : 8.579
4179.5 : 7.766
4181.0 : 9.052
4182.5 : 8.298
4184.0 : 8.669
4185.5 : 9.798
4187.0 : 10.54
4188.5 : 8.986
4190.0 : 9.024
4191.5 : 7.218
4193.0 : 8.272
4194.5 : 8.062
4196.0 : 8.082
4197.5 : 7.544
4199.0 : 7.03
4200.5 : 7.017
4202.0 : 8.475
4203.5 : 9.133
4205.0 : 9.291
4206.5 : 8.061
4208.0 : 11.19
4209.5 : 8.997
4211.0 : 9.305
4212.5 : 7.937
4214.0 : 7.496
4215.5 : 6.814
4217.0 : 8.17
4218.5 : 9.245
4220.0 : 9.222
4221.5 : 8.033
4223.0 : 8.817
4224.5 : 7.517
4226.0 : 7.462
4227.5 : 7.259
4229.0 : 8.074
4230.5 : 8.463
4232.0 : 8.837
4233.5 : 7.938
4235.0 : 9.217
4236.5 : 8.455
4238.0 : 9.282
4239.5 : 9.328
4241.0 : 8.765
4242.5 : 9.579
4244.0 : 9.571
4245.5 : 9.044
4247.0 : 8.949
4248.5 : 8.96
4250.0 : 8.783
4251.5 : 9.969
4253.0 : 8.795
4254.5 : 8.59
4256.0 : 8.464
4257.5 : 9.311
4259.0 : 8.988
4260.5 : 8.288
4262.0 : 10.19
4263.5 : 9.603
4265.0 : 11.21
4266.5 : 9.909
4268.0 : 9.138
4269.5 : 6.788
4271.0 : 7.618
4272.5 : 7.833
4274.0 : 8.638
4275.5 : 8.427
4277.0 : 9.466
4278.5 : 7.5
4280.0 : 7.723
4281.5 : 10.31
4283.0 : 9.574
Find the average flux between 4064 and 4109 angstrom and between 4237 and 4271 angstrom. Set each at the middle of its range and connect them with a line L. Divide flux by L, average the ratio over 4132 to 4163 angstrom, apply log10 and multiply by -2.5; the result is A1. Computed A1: 0.13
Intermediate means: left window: 8.21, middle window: 7.58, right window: 9.12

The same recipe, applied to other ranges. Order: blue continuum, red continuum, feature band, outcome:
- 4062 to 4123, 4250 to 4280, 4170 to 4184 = 0.049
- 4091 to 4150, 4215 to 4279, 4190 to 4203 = 0.089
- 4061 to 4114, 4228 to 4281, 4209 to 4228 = 0.068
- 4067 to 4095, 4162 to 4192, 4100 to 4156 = 0.030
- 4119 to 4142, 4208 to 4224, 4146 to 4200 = 0.080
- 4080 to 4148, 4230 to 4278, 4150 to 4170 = 0.148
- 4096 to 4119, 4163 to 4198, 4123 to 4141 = -0.032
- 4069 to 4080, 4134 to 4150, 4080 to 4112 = -0.060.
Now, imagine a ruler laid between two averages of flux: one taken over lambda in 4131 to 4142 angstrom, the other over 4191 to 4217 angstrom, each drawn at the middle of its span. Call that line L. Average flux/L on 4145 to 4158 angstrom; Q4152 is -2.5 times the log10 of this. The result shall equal 0.140 mag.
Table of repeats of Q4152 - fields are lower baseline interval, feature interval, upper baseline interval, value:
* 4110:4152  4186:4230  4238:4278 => 0.04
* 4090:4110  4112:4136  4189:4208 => -0.06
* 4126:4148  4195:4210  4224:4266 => 0.00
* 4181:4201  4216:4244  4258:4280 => 0.01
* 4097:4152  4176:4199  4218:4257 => -0.02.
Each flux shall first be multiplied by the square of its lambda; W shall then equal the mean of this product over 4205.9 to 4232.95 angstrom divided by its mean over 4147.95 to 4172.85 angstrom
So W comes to 1.2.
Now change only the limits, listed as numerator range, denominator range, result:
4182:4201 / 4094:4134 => 1.04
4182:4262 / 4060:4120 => 1.12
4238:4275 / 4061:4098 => 1.19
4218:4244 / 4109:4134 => 1.05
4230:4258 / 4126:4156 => 1.23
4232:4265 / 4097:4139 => 1.17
